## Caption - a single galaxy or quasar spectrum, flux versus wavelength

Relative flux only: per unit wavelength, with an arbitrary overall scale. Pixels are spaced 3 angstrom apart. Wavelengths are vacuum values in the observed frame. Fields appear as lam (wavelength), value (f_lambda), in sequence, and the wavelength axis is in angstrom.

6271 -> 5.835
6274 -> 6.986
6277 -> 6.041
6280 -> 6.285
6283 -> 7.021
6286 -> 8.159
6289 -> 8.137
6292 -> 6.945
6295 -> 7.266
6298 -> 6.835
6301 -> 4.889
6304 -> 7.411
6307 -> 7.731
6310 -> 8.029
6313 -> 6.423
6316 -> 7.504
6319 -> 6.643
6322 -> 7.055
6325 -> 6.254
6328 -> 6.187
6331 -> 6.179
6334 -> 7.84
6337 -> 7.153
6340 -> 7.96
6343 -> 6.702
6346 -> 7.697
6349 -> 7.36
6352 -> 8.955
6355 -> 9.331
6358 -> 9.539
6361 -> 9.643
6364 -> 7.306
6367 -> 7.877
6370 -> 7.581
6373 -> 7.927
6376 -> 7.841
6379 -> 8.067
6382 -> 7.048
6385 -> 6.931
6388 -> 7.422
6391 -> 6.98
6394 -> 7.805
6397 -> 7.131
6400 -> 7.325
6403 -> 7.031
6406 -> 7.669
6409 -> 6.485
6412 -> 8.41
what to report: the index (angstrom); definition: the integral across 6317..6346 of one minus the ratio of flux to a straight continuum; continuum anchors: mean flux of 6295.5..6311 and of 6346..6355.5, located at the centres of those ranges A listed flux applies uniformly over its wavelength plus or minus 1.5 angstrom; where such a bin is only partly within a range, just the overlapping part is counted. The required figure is 3.1 angstrom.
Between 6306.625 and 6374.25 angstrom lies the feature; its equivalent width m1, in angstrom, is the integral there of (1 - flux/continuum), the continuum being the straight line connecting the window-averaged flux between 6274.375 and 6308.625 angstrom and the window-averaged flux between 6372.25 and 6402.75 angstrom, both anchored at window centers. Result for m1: -3.7 angstrom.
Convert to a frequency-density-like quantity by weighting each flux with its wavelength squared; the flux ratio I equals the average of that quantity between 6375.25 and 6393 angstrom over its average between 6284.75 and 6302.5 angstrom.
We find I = 1.08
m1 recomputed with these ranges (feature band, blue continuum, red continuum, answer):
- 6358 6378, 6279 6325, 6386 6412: -2.6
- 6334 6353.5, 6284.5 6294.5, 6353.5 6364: 2.7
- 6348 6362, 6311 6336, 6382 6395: -4.0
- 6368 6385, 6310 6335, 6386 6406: -1.1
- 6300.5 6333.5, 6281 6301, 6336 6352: 2.3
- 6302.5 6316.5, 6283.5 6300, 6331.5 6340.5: 0.0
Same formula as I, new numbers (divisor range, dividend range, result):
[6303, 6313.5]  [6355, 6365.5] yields 1.21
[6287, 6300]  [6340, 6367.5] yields 1.16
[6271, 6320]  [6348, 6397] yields 1.17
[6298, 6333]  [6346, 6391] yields 1.20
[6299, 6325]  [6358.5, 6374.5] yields 1.20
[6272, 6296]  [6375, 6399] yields 1.08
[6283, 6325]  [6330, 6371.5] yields 1.13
